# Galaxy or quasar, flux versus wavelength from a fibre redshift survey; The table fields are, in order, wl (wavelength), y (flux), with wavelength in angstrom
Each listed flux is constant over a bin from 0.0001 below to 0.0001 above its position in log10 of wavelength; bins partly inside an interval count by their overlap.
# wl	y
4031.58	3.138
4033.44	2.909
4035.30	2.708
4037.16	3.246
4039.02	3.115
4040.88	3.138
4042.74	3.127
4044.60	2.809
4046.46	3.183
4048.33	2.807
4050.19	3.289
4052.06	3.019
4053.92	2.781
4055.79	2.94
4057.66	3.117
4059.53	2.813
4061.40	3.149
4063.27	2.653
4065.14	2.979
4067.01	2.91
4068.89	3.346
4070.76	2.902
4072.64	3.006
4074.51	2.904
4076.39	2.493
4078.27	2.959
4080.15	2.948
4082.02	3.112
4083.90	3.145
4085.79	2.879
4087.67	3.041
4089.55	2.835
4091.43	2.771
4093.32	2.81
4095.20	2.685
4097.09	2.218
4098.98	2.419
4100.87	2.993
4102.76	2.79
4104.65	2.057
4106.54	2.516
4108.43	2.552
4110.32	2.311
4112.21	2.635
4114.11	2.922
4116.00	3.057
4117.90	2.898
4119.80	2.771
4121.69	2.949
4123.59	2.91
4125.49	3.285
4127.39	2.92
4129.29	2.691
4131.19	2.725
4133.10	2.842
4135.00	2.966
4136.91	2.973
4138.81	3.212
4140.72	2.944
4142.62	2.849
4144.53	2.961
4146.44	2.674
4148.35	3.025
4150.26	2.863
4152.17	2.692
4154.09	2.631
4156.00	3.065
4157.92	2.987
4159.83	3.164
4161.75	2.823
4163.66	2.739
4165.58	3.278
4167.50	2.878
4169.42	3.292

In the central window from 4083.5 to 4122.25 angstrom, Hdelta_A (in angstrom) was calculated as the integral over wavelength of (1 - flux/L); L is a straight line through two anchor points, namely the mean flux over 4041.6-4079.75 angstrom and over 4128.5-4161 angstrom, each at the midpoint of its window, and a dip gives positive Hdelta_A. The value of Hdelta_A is 2.79 angstrom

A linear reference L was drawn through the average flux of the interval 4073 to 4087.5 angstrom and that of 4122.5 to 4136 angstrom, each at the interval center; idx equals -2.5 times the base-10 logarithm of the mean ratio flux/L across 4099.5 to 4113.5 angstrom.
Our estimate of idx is 0.14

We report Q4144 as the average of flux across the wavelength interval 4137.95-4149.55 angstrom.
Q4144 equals 2.94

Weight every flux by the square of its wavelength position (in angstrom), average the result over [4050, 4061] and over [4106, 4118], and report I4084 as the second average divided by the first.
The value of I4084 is 0.93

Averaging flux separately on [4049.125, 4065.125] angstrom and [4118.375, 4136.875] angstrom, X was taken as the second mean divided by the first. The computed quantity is 0.98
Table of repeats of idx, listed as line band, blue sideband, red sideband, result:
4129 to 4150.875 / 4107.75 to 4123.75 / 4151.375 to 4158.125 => -0.04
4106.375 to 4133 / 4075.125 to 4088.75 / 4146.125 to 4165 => 0.04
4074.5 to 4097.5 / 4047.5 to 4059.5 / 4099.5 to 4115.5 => -0.03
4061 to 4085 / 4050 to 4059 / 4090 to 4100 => -0.05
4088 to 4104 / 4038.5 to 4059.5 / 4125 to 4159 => 0.10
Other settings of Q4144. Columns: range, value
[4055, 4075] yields 2.98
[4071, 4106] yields 2.78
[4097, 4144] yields 2.79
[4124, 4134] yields 2.89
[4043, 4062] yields 2.99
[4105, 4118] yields 2.66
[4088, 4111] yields 2.6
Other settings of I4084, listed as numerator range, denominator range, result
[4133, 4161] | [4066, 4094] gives 1.03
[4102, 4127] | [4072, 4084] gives 0.96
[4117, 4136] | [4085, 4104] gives 1.08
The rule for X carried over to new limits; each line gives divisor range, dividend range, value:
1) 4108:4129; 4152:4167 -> 1.03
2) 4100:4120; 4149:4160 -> 1.08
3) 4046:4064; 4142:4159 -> 0.96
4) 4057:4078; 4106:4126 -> 0.95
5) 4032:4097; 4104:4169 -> 0.97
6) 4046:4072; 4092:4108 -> 0.86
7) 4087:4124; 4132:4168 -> 1.08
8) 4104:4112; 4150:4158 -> 1.18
